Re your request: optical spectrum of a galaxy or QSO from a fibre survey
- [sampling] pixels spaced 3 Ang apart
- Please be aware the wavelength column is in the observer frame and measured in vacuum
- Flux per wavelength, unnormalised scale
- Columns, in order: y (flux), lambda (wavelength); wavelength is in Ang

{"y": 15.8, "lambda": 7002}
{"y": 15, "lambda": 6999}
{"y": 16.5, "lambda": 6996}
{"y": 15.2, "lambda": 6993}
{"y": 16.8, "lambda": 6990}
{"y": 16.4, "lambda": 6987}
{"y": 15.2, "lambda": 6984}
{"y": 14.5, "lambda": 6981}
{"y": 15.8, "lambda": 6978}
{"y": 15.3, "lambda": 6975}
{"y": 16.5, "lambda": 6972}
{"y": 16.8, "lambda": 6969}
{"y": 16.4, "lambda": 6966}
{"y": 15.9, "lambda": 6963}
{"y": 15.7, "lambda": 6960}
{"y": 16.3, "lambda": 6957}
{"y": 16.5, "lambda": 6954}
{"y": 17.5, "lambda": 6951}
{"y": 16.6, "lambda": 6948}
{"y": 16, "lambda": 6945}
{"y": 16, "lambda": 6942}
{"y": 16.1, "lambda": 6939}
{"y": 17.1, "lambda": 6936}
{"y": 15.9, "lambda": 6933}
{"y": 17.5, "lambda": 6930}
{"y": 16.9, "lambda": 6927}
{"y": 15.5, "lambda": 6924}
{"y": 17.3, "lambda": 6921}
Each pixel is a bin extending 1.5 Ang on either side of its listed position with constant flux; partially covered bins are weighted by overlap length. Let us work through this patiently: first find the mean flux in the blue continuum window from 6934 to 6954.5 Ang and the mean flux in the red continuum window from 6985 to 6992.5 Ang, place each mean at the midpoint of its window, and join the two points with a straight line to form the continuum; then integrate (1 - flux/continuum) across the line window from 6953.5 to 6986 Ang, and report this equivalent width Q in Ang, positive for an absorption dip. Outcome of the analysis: 1.0 Ang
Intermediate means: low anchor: 16.5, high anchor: 16.3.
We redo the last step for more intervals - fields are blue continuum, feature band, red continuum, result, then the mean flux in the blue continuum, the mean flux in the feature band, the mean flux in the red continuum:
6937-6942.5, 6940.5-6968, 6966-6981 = -0.4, 16.2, 16.3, 16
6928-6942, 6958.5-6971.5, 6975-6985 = -0.5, 16.6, 16.2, 15.2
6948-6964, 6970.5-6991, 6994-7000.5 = 0.3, 16.4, 15.8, 15.7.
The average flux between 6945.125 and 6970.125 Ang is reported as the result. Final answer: 16.4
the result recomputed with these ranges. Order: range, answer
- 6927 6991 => 16.2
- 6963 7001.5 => 15.9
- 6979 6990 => 15.6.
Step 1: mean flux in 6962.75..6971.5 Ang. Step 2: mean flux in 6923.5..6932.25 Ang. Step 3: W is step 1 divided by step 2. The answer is 0.98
